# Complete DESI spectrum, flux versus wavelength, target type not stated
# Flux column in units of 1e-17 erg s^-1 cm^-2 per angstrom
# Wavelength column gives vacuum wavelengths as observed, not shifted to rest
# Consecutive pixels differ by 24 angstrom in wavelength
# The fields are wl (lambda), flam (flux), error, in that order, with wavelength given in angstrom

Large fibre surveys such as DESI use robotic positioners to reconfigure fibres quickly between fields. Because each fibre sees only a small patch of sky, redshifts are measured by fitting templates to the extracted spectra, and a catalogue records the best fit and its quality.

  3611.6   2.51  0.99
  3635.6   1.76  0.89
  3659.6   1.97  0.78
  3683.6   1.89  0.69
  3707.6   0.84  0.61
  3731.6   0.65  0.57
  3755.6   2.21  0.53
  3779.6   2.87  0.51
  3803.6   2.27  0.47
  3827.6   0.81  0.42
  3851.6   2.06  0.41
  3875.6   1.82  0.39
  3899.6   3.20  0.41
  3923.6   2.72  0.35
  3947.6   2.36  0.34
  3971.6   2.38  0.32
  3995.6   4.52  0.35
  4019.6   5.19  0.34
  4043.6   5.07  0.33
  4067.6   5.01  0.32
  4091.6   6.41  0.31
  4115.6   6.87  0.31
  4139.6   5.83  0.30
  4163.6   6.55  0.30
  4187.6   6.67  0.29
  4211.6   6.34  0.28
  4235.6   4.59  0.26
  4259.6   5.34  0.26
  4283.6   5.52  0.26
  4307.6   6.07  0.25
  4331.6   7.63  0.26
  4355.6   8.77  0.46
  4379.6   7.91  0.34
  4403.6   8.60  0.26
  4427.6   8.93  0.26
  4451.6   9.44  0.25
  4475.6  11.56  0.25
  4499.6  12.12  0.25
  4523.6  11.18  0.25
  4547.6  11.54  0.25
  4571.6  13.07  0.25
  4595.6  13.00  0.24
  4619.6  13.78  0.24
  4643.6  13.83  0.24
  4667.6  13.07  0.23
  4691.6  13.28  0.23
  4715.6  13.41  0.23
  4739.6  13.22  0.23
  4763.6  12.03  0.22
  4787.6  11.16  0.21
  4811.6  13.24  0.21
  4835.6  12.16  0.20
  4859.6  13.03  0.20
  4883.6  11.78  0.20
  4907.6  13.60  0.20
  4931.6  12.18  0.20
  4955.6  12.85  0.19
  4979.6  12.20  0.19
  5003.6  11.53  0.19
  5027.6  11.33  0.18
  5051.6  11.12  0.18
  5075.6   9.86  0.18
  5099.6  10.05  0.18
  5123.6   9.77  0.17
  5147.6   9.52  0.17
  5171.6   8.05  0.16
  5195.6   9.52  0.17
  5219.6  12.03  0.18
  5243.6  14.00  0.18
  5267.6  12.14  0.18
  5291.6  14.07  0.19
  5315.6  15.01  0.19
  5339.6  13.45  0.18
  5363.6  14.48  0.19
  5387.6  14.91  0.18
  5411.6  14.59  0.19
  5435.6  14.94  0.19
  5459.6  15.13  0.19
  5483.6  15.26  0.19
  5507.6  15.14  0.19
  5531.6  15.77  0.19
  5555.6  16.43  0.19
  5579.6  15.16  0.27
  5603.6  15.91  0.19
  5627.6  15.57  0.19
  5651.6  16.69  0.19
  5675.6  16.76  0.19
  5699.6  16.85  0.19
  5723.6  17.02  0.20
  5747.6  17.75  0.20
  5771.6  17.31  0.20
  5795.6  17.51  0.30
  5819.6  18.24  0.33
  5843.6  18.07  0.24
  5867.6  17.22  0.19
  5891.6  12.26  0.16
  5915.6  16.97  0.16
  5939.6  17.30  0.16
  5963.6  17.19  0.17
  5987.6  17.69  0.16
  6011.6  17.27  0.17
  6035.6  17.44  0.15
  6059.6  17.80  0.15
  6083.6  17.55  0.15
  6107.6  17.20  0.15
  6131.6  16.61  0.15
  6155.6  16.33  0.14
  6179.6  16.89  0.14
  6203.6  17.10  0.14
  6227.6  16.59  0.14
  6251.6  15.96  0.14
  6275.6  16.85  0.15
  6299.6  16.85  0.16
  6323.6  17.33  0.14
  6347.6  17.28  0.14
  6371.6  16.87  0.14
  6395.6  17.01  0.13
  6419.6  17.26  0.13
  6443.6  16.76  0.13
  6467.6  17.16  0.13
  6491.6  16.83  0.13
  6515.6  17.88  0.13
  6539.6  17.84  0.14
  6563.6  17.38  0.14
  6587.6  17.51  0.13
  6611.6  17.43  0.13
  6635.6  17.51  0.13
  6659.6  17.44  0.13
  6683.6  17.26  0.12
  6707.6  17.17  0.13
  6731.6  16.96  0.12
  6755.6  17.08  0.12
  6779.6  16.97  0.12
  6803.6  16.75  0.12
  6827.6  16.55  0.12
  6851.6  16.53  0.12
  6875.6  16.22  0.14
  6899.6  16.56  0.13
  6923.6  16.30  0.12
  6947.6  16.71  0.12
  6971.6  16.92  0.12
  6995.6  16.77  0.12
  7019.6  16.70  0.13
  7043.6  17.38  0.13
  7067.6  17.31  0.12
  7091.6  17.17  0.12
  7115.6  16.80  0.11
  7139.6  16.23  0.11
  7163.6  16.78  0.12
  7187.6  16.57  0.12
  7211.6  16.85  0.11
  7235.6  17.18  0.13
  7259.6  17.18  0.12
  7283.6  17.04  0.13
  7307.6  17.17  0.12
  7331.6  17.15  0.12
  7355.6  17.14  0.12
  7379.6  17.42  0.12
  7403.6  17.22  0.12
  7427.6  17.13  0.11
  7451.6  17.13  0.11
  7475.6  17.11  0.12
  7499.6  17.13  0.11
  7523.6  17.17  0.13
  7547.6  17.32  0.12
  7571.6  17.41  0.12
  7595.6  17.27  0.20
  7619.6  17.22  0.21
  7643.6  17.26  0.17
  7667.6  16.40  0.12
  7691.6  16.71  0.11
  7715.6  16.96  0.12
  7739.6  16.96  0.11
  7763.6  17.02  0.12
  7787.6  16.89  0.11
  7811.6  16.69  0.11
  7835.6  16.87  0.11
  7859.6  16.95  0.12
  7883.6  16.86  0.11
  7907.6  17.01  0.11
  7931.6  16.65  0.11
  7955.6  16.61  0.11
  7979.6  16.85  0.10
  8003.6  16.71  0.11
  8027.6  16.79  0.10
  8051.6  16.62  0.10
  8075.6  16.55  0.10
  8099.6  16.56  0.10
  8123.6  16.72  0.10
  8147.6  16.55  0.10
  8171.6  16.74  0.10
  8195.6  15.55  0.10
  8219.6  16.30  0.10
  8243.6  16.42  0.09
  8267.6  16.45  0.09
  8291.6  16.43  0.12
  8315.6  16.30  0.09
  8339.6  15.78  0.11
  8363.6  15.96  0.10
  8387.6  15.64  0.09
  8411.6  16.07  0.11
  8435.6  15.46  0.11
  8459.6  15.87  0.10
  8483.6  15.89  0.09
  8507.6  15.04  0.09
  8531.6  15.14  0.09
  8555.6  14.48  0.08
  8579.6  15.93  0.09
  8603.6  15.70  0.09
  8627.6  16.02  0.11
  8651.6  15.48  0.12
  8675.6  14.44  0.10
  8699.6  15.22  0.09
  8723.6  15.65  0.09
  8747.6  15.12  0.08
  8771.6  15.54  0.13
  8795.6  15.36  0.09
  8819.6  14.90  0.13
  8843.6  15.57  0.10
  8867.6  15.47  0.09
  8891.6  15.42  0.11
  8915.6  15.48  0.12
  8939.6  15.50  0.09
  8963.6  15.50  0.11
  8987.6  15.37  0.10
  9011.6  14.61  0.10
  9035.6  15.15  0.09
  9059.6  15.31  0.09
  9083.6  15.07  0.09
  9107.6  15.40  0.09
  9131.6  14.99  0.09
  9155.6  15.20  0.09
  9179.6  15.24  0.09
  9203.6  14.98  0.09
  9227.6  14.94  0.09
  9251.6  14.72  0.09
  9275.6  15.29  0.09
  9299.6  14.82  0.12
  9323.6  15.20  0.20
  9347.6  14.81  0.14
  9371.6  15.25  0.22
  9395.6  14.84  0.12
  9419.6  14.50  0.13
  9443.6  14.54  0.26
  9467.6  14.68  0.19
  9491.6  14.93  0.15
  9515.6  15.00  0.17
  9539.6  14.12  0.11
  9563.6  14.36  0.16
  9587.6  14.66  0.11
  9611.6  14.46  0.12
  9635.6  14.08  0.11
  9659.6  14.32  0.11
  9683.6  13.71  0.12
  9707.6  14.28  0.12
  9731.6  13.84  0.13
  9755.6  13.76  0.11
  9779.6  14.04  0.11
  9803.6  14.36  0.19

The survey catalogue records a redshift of 0.000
